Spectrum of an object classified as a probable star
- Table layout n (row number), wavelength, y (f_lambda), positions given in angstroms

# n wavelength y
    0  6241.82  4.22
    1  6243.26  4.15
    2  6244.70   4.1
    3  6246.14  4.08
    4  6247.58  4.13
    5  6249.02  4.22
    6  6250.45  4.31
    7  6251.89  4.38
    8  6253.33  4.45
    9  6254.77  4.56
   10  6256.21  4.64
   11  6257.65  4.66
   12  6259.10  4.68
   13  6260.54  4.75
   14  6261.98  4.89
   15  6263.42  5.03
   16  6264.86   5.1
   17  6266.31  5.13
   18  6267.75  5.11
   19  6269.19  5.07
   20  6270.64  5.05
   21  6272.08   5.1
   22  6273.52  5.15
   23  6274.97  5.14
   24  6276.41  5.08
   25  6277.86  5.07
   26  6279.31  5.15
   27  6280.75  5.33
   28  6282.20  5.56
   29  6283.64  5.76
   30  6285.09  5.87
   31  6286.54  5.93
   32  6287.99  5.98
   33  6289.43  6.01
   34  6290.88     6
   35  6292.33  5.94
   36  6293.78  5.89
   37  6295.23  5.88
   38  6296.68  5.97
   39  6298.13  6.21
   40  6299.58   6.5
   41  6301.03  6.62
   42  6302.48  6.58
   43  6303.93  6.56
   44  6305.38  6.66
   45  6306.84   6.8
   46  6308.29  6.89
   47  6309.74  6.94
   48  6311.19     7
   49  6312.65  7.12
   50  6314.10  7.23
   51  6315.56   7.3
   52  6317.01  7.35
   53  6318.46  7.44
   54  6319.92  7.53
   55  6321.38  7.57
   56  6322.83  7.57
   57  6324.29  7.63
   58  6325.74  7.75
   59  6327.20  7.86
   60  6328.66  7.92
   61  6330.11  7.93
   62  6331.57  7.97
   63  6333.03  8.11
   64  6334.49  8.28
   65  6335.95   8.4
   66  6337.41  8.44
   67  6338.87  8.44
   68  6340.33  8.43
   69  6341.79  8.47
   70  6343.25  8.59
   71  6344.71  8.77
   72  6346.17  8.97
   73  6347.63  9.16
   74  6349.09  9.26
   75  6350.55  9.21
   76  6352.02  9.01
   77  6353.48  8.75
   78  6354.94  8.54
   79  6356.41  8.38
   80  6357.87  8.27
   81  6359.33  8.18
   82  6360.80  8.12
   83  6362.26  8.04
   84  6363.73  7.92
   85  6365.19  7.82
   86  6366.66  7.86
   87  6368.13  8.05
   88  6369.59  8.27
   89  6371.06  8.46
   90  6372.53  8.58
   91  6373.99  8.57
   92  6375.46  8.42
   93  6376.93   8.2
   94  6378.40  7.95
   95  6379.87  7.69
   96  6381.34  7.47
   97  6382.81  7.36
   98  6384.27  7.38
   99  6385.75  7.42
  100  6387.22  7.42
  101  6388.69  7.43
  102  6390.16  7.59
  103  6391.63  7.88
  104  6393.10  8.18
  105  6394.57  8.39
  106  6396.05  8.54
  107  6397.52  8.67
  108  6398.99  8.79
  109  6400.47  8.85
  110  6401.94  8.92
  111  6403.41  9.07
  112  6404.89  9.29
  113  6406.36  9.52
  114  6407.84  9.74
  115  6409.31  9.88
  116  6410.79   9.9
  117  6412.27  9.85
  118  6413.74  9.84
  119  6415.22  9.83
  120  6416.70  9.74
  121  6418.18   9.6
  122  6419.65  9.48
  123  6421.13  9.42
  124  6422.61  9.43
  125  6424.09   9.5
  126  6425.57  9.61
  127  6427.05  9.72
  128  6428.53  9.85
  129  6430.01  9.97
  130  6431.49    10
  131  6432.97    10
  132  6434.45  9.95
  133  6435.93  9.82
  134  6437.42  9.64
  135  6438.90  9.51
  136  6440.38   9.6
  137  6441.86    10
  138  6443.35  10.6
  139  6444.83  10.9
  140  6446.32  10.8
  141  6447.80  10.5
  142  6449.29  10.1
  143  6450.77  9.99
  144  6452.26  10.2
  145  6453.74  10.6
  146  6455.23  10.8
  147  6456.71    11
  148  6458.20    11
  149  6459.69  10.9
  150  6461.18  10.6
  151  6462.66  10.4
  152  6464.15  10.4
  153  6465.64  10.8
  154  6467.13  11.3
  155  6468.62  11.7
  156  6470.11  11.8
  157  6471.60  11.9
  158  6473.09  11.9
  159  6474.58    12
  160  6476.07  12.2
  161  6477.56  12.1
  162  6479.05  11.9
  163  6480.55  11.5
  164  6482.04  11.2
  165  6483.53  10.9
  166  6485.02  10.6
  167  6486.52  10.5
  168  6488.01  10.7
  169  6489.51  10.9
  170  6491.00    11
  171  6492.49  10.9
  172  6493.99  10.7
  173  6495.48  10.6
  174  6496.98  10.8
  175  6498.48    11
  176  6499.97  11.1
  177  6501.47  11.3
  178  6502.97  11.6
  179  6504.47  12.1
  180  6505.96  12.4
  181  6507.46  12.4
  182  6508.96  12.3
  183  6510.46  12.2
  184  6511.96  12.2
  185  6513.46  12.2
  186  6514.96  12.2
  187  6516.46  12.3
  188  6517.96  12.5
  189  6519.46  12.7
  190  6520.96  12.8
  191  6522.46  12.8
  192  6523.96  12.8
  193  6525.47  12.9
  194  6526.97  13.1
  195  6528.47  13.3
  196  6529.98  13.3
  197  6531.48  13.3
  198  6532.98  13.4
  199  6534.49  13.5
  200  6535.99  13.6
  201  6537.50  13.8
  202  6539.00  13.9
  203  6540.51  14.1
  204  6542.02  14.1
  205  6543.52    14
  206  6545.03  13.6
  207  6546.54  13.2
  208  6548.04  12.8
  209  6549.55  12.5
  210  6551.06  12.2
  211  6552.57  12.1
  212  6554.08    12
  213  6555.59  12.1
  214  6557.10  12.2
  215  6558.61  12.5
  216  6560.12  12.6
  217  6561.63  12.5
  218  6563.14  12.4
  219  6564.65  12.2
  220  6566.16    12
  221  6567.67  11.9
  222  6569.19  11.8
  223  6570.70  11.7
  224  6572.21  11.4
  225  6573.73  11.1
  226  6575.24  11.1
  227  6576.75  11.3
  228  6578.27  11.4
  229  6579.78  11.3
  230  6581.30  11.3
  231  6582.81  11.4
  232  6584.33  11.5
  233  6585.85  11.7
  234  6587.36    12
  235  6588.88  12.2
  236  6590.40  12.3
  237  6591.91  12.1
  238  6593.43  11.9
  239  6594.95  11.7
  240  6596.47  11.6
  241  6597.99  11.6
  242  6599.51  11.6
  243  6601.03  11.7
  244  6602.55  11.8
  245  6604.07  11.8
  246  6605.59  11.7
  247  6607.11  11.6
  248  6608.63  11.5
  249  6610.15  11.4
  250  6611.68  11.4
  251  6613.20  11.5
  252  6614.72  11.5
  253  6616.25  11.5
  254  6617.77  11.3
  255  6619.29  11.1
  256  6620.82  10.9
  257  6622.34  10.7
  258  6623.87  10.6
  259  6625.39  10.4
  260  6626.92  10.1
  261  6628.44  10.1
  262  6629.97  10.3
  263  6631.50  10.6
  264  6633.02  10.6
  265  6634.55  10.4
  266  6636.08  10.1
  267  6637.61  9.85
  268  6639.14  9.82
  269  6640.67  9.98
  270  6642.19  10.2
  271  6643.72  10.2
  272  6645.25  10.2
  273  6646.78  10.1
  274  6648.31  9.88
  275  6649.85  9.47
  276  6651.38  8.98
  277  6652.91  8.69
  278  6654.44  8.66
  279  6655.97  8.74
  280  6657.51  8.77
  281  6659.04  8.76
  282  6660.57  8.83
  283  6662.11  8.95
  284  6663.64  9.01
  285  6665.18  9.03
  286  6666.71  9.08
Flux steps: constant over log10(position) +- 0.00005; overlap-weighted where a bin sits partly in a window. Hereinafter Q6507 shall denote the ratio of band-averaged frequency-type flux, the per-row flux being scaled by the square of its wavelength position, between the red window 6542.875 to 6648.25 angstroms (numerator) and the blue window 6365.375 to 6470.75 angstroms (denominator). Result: 1.3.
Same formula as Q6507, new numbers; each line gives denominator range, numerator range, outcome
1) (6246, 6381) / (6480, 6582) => 1.89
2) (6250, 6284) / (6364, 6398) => 1.67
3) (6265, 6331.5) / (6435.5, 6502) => 1.80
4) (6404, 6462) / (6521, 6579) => 1.31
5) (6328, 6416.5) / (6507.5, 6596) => 1.55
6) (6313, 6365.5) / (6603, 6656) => 1.40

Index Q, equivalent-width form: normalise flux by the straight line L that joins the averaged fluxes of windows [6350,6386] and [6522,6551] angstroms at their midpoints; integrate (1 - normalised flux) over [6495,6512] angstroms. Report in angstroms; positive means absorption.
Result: 0.9 angstroms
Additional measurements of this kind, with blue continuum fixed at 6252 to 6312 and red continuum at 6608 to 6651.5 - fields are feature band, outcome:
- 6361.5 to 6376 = -2.9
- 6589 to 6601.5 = -2.2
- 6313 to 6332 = -4.3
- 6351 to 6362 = -3.0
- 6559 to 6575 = -3.8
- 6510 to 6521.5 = -4.5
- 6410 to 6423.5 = -3.9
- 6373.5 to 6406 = -4.7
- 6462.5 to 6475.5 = -5.0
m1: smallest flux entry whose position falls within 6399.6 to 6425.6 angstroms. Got 8.85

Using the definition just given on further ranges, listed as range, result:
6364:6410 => 7.36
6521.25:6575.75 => 11.1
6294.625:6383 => 5.88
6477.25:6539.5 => 10.5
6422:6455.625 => 9.43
